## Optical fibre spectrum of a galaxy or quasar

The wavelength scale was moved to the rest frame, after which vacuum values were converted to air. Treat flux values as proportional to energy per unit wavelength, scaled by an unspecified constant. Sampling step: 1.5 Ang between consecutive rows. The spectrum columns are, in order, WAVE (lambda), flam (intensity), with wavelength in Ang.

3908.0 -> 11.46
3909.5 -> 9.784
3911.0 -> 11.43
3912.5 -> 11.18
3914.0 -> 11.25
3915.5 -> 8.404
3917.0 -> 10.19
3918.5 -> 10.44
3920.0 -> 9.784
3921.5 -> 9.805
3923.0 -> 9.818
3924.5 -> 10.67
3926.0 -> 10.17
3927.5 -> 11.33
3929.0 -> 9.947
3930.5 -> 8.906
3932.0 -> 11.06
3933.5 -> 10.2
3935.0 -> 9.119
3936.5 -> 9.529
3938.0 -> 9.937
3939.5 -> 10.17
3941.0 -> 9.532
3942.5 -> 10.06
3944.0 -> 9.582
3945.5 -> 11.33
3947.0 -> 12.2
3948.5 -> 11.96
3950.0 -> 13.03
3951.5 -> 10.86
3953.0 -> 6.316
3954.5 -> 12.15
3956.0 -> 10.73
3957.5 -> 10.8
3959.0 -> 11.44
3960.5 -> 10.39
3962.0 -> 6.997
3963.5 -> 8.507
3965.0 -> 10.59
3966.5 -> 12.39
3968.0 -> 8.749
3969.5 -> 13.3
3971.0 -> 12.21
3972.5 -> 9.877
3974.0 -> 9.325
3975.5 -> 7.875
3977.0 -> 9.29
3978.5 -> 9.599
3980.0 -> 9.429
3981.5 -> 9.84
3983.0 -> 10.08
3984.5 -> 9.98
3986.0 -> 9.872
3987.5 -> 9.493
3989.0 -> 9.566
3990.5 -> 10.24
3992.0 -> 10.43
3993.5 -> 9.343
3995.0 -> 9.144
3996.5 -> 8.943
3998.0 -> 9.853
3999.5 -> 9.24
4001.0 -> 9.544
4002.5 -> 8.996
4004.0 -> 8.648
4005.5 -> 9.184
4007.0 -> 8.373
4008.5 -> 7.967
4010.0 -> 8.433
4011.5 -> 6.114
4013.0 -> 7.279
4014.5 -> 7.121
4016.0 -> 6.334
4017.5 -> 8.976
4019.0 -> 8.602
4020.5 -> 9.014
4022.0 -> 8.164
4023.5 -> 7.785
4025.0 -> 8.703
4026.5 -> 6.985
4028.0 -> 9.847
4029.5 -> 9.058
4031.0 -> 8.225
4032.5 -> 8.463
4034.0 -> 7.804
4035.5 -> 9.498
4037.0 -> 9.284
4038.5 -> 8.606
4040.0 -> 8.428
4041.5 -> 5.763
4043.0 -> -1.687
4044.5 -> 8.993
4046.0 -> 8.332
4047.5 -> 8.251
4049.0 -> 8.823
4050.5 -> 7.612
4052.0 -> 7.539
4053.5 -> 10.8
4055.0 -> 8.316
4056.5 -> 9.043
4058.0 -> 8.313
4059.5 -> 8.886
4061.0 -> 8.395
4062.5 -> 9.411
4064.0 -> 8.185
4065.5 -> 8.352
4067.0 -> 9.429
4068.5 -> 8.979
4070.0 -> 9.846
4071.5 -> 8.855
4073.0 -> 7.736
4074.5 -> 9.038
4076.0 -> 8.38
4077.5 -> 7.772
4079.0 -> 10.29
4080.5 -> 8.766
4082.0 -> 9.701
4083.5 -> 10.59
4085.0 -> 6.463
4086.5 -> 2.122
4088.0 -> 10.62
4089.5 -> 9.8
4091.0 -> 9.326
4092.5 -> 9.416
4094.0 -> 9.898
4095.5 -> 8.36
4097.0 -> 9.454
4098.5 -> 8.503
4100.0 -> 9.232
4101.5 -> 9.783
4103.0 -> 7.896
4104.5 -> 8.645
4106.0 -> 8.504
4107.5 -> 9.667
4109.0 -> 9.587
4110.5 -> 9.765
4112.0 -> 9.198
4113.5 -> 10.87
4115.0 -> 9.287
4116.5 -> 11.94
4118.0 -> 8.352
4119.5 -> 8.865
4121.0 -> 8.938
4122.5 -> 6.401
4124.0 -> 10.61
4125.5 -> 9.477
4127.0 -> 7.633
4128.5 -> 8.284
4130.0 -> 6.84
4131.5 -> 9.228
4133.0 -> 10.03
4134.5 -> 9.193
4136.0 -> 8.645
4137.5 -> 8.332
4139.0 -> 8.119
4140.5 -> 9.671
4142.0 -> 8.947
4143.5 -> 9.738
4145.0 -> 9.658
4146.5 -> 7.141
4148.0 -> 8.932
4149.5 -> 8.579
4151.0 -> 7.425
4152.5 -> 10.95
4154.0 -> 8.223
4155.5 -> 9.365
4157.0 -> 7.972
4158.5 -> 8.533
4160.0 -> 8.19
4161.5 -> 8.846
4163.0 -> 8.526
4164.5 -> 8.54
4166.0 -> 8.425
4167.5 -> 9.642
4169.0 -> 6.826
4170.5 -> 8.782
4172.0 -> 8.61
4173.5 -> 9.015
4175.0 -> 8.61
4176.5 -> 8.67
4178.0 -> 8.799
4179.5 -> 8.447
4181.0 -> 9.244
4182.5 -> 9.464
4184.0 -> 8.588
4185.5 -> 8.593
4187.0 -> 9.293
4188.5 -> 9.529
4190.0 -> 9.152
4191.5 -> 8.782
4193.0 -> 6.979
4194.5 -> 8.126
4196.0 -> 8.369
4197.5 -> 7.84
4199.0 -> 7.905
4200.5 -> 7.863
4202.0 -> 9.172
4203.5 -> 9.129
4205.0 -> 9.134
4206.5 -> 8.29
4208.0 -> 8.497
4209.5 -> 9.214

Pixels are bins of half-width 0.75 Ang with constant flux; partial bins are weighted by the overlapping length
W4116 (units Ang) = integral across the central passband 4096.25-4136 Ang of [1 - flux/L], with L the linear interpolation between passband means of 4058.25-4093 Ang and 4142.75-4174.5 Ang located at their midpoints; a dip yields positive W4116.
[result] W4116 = -1.8 Ang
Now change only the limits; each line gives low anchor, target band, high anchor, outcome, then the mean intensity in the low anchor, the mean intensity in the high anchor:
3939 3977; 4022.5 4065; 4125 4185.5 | 6.7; 10.4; 8.7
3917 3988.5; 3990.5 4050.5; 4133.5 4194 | 9.1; 10.2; 8.73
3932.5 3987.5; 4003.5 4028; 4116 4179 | 4.3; 10.2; 8.74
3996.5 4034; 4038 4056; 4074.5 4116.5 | 2.4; 8.37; 9.01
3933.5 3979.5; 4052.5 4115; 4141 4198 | 2.5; 10.3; 8.68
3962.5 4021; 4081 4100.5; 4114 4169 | 0.5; 9.27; 8.8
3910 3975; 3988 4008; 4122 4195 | 1.2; 10.4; 8.7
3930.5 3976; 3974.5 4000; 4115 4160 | 1.3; 10.3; 8.83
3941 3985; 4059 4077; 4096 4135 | 1.3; 10.3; 9.08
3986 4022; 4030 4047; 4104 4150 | 2.6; 8.74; 9.01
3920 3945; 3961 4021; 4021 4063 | -1.4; 10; 8.13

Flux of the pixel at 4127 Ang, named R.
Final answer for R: 7.633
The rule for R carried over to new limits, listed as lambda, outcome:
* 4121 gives 8.938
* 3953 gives 6.316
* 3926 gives 10.17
